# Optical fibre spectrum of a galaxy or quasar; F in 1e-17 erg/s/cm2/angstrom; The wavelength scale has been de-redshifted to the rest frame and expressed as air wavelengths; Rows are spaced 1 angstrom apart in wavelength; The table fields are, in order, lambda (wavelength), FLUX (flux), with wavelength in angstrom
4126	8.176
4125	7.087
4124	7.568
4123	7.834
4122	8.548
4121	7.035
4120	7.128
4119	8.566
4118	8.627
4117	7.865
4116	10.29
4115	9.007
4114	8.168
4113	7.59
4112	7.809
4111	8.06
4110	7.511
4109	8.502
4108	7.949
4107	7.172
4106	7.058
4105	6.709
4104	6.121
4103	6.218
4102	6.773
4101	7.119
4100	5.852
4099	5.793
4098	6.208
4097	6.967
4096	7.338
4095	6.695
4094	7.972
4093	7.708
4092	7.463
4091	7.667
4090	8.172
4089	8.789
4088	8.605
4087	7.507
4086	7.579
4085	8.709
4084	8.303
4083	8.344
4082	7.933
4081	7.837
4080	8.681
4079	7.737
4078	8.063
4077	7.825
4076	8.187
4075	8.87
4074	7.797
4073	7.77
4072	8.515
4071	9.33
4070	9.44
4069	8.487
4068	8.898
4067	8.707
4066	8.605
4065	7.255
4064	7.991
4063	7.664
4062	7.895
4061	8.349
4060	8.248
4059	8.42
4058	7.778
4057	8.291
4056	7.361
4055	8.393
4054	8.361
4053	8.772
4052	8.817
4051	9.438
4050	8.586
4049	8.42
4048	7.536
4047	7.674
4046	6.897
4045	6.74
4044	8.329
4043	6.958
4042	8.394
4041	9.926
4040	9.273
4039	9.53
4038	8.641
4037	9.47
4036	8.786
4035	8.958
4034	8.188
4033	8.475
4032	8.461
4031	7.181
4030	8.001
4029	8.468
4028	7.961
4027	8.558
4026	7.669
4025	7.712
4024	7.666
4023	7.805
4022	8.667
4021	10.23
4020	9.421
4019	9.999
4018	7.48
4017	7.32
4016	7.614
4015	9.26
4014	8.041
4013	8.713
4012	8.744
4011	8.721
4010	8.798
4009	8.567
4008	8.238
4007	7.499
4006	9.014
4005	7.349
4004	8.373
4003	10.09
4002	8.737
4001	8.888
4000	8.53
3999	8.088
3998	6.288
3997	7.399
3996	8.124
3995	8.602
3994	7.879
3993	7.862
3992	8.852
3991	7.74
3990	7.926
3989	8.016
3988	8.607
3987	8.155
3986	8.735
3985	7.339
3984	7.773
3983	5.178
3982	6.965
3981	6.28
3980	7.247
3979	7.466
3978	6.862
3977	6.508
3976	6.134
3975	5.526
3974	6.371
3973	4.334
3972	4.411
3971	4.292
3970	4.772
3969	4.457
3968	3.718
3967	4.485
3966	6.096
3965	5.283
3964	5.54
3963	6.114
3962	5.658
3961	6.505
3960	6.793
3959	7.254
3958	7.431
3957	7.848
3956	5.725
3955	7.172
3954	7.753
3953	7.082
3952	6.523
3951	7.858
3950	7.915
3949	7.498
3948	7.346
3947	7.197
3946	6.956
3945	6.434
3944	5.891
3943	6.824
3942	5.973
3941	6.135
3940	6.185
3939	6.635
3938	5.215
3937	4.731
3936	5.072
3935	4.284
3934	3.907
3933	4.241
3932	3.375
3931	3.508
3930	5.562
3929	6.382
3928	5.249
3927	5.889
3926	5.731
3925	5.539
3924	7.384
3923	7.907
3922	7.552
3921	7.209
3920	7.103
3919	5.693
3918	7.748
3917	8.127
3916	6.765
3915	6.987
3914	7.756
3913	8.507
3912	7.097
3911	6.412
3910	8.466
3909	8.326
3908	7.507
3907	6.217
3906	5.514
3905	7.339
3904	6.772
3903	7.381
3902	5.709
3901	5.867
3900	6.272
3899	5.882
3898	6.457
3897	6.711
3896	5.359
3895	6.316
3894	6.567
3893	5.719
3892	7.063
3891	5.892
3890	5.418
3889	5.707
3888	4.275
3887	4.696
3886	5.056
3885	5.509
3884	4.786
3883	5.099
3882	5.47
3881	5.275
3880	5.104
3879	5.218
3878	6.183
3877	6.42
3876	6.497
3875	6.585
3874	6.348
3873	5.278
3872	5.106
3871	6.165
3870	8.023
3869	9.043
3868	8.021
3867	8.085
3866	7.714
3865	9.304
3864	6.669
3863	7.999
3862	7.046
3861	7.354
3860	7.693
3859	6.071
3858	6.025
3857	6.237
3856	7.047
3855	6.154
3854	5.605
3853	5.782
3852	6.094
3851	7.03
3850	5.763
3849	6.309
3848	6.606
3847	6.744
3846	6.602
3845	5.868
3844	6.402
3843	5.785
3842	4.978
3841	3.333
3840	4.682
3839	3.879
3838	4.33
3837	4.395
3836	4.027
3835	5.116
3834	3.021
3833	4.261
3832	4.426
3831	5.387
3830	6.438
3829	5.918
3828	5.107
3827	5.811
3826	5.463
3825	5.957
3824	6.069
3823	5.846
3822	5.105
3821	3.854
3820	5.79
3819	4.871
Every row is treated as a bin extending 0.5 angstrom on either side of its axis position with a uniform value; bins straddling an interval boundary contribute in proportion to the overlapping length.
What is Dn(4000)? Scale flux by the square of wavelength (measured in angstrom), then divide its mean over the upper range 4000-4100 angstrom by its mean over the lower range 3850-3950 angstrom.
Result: 1.40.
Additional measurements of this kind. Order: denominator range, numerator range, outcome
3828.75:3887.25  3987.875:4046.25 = 1.51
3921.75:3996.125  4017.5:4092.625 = 1.36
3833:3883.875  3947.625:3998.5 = 1.17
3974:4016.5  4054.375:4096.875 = 1.07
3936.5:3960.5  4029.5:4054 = 1.30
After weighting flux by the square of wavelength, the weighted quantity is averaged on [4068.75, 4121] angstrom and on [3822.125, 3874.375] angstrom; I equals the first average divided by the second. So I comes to 1.46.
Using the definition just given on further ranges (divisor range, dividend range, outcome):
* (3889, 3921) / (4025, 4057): 1.32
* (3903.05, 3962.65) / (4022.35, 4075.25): 1.34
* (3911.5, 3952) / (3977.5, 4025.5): 1.32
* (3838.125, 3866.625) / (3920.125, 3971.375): 1.01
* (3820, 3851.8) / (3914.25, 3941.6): 1.17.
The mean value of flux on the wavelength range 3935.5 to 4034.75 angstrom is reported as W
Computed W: 7.27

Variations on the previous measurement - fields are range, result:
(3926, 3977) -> 5.88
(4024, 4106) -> 8.01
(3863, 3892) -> 6.22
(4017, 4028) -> 8.44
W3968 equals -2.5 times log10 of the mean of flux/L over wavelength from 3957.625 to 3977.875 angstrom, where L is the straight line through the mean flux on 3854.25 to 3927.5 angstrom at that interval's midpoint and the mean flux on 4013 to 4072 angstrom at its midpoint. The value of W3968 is 0.31 mag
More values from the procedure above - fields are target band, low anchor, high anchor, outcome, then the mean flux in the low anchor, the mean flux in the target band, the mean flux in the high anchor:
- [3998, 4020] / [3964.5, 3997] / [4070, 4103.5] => -0.22 mag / 6.64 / 8.45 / 7.73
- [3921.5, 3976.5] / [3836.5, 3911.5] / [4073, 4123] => 0.13 mag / 6.22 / 5.96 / 7.72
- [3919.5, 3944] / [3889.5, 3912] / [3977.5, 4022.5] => 0.22 mag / 6.52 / 5.74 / 8.13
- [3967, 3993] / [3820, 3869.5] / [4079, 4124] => 0.06 mag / 5.97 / 6.53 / 7.68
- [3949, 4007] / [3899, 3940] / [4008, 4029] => 0.09 mag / 6.32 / 6.99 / 8.44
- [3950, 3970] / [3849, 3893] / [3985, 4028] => 0.21 mag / 6.32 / 6.28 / 8.32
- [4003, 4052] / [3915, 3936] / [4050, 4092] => -0.11 mag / 5.96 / 8.39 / 8.27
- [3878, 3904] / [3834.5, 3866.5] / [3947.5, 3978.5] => 0.07 mag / 6.08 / 5.74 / 6.17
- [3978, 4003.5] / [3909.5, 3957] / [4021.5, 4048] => -0.05 mag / 6.45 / 7.85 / 8.23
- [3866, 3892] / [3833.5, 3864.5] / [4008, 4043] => 0.04 mag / 5.83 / 6.02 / 8.52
